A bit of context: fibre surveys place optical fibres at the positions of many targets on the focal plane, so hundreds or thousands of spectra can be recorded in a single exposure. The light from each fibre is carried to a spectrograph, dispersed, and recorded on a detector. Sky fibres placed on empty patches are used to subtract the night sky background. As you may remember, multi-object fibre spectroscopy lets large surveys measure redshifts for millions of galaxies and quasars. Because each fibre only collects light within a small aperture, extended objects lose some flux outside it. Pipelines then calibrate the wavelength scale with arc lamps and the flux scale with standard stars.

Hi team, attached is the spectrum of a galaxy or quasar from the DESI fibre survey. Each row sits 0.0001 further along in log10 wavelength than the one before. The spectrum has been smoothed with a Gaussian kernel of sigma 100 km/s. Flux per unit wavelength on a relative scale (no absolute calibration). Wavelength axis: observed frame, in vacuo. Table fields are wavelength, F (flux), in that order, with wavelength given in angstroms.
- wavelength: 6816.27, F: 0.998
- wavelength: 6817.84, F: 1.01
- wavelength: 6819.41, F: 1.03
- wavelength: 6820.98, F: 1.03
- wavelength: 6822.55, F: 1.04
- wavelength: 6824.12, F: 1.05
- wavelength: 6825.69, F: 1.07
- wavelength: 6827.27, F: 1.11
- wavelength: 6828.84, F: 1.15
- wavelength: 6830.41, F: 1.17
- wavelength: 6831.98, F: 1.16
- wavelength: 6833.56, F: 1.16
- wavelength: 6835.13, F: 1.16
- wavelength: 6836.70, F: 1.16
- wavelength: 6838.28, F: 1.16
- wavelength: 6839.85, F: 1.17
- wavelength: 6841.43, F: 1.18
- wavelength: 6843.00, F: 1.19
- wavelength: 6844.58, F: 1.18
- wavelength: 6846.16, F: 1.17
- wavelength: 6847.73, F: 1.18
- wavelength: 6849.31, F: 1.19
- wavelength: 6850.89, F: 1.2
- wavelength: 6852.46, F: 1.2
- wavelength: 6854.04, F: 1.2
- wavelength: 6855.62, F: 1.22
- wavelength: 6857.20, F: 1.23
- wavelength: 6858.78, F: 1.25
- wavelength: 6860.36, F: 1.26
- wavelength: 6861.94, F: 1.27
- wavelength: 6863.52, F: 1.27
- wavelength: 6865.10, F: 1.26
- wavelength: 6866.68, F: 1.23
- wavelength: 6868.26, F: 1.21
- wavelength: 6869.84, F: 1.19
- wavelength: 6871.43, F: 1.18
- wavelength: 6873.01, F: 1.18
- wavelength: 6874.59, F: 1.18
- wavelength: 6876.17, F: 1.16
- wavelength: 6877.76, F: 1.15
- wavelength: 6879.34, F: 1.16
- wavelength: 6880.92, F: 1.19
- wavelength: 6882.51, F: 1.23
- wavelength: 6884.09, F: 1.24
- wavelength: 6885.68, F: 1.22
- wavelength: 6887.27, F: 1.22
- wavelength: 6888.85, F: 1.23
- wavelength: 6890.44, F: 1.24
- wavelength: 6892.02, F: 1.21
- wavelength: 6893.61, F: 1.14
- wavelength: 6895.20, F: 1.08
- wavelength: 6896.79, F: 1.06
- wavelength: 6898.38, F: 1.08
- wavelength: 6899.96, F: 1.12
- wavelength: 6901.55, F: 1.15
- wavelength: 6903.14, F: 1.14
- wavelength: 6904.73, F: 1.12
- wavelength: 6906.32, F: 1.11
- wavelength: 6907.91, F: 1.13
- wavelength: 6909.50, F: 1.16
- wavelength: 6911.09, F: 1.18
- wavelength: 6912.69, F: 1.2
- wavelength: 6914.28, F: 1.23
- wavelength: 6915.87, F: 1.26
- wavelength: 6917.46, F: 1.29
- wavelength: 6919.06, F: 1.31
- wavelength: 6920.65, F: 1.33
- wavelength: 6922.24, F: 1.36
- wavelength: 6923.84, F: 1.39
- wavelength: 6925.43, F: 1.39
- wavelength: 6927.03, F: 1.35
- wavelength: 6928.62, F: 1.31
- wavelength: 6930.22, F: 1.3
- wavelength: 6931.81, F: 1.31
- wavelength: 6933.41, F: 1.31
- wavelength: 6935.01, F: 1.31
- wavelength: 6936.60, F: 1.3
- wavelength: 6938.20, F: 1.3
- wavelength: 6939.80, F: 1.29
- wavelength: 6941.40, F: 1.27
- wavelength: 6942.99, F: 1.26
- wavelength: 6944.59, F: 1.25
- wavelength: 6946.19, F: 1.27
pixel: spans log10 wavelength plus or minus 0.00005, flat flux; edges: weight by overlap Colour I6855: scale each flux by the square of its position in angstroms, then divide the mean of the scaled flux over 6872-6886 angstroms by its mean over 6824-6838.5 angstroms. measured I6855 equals 1.1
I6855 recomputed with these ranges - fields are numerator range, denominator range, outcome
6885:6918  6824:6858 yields 1.02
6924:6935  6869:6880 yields 1.15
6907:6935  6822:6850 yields 1.15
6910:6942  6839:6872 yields 1.09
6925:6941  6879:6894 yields 1.10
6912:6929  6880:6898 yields 1.12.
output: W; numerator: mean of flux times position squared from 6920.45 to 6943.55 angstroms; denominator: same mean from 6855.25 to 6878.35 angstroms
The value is 1.1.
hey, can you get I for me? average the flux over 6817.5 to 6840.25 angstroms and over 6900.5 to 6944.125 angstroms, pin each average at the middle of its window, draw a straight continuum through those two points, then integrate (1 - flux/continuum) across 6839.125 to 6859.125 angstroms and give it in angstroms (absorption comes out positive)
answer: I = -0.9 angstroms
